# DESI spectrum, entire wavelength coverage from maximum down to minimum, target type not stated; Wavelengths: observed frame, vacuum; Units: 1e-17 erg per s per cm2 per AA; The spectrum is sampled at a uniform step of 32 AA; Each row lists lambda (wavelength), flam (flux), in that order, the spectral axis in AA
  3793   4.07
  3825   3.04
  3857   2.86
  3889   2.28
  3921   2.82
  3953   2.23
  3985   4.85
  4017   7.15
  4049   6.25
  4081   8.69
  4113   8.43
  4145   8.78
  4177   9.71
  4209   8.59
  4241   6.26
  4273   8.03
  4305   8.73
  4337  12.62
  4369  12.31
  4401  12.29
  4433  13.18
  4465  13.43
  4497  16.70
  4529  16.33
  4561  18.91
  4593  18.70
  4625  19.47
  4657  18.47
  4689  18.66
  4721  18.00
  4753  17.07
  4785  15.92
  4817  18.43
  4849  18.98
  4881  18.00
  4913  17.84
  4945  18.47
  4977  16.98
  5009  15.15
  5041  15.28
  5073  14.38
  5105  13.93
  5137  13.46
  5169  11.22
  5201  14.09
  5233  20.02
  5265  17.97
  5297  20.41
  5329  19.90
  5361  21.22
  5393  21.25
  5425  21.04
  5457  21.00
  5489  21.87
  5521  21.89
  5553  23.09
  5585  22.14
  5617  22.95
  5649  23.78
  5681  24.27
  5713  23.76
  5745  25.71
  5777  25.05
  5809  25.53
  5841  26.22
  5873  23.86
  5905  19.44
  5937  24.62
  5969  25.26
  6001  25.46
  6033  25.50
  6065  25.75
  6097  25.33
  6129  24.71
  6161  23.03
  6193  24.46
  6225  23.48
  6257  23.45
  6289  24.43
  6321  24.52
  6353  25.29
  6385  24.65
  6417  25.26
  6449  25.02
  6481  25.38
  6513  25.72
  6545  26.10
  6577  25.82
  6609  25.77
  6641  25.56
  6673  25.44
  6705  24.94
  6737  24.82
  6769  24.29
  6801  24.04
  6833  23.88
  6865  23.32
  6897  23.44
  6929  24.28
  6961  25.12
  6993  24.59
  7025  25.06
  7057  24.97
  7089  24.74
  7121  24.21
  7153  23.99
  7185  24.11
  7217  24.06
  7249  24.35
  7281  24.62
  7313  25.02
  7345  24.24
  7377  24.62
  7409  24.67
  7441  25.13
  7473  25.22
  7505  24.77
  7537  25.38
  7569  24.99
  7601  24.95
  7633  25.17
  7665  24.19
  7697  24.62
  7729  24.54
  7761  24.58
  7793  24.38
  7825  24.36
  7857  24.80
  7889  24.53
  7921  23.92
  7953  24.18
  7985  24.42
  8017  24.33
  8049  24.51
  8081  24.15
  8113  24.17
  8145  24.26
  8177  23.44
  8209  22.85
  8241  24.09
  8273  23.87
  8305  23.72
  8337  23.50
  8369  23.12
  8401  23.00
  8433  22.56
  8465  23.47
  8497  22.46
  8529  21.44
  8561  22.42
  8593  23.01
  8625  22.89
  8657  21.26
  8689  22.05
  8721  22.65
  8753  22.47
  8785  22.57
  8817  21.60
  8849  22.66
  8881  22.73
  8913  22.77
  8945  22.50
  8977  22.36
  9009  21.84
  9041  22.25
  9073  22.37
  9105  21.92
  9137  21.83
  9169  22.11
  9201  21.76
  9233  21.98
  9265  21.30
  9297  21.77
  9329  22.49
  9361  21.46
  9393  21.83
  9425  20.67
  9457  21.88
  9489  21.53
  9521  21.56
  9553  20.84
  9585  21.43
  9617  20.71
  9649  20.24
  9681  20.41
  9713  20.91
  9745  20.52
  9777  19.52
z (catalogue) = 0.000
